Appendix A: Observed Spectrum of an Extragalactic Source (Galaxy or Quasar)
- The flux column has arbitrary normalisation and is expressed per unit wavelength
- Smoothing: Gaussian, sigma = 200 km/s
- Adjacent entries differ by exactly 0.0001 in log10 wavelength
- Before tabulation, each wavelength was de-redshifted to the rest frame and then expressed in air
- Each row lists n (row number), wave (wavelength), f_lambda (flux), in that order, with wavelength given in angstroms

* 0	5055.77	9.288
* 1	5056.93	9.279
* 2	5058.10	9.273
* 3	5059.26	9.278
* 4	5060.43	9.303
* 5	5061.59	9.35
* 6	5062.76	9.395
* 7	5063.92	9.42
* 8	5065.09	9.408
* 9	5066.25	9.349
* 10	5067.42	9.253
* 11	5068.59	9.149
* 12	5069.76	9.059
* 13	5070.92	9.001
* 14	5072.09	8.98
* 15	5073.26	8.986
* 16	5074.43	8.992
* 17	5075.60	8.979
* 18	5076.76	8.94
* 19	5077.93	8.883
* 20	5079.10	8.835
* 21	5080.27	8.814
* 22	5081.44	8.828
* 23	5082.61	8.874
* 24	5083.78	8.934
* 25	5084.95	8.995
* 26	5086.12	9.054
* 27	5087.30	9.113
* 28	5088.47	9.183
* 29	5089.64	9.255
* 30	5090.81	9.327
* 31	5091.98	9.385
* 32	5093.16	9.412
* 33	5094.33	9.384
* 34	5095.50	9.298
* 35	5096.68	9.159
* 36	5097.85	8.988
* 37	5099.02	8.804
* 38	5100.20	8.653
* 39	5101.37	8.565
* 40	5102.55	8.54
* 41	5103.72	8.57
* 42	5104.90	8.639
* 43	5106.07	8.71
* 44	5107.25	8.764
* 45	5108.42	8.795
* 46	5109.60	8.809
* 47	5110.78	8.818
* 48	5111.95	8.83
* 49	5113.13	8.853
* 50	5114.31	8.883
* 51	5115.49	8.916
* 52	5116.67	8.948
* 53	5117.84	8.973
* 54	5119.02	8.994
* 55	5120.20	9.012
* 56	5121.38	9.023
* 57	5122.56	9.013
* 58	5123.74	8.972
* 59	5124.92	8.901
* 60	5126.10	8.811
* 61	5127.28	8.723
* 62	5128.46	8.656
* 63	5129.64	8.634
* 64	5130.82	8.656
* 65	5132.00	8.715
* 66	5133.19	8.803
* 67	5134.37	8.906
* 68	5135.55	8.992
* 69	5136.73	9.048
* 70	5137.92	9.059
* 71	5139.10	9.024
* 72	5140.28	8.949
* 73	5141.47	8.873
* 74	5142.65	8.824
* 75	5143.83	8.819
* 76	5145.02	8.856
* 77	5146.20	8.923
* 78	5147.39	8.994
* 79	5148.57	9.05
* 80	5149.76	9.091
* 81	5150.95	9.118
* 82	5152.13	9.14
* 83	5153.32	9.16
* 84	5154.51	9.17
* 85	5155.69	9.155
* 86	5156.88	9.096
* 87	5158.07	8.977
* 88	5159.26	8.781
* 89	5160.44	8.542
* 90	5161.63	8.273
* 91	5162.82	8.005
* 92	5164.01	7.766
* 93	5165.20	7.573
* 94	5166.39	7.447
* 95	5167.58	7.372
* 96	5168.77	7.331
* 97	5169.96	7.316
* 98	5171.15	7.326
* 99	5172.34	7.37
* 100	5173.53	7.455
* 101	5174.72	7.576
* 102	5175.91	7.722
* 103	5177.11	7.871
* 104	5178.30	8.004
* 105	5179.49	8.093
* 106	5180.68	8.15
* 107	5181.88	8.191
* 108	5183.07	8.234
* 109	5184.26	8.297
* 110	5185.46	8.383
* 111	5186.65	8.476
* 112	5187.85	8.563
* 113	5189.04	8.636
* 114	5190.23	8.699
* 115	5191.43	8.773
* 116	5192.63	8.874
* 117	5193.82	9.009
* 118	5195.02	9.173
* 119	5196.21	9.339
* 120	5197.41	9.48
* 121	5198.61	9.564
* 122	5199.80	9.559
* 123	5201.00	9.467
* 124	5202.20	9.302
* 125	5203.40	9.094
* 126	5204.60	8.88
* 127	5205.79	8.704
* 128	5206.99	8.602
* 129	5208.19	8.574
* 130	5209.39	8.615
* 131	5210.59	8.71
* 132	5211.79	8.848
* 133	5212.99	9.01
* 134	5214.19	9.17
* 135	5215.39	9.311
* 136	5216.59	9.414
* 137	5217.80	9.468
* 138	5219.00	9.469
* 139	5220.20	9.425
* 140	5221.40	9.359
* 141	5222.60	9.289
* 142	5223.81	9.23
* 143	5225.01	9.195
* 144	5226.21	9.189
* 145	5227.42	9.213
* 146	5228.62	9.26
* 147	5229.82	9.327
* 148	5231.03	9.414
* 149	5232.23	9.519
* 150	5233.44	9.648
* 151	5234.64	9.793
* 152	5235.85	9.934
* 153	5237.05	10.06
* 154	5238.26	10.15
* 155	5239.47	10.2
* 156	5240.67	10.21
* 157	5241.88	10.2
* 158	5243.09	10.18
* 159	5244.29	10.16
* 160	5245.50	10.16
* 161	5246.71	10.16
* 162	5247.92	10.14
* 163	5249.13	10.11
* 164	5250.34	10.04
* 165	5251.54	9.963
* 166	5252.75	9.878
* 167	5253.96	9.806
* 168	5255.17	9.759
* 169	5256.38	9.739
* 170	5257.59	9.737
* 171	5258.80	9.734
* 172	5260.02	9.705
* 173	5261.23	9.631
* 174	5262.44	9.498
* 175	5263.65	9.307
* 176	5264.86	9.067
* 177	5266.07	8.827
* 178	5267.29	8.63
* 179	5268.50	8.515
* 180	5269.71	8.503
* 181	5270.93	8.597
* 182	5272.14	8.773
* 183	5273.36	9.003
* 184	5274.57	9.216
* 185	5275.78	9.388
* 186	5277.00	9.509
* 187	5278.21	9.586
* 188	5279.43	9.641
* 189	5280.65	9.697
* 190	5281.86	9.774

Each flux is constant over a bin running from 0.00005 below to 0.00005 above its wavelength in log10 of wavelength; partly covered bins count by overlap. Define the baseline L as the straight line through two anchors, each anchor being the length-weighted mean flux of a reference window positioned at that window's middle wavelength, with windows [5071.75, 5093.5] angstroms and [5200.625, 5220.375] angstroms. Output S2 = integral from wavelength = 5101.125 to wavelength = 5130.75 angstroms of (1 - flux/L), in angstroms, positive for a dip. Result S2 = 0.7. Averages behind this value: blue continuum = 9.04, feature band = 8.81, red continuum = 9.05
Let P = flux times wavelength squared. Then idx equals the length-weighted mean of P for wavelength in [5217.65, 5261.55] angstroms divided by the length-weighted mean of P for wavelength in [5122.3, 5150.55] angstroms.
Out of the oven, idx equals 1.14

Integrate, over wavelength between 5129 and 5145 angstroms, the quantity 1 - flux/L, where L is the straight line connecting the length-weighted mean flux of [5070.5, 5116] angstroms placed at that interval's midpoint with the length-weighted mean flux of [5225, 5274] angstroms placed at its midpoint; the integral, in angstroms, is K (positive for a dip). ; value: 0.4 angstroms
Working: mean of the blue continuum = 8.94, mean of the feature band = 8.87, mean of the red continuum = 9.59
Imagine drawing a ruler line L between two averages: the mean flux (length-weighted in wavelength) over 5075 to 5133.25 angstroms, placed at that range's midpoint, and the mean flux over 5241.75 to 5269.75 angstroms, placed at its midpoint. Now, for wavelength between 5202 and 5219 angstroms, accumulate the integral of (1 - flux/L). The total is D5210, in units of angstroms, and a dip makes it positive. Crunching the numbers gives 0.8 angstroms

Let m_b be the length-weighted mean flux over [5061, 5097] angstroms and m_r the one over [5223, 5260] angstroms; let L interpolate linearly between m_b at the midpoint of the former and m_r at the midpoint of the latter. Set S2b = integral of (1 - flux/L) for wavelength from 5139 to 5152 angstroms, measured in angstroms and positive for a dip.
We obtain 0.6 angstroms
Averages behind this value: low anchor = 9.13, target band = 8.96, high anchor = 9.8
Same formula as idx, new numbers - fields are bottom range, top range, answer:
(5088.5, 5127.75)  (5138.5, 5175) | 0.96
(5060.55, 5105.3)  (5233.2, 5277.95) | 1.14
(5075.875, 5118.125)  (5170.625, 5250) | 1.06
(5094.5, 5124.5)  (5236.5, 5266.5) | 1.17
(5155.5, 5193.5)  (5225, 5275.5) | 1.21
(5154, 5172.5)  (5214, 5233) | 1.18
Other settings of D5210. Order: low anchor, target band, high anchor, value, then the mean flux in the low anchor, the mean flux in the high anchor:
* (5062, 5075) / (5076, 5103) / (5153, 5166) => 0.08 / 9.18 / 8.56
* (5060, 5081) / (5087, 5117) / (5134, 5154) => 0.39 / 9.12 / 8.99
